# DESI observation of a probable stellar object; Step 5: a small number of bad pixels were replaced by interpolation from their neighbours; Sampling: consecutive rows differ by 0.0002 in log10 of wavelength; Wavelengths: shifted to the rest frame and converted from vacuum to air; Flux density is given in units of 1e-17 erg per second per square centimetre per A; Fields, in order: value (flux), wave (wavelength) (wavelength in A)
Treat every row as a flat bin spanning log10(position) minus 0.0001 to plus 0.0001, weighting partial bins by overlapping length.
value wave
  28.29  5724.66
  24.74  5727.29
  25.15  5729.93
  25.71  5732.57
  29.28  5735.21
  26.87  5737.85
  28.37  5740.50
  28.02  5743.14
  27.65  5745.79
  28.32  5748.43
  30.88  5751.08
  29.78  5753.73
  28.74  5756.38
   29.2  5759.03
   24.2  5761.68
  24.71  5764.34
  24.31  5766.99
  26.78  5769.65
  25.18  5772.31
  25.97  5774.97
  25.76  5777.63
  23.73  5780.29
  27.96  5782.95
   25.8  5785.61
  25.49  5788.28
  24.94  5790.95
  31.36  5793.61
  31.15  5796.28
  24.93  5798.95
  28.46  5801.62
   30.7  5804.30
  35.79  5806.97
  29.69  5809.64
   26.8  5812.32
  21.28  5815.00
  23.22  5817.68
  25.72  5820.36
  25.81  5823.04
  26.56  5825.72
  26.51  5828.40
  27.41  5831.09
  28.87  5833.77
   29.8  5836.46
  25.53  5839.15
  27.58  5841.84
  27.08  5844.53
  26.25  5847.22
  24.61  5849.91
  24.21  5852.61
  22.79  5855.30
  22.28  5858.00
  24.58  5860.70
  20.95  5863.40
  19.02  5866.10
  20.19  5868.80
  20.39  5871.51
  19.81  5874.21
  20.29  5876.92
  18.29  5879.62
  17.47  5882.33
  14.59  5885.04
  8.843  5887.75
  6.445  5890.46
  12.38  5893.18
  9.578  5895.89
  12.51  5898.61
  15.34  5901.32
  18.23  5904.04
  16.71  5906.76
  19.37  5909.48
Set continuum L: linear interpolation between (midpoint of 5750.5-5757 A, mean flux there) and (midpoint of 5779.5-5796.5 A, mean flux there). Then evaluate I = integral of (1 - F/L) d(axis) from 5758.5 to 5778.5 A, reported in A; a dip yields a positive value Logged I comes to 2.1 A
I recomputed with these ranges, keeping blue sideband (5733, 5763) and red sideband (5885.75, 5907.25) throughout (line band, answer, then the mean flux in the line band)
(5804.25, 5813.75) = -3.89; 30.7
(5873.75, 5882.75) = -2.93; 19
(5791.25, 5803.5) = -3.06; 28.7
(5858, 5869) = -3.79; 21.4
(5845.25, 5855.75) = -4.52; 24.8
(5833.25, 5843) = -4.83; 27.9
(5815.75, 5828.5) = -3.13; 25.3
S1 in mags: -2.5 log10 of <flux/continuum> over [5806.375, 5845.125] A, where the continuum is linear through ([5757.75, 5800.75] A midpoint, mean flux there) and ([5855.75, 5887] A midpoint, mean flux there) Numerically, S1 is -0.18 mag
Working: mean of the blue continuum 26.4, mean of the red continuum 19.7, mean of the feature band 27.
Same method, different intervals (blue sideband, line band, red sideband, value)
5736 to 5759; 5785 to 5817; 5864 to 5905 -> -0.188 mag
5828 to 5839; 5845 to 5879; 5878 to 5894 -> -0.122 mag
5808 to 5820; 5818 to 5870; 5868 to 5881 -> -0.105 mag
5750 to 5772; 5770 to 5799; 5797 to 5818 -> 0.036 mag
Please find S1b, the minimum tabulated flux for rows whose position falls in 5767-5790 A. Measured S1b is 23.73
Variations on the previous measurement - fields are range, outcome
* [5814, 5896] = 6.445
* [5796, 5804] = 24.93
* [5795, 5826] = 21.28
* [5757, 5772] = 24.2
